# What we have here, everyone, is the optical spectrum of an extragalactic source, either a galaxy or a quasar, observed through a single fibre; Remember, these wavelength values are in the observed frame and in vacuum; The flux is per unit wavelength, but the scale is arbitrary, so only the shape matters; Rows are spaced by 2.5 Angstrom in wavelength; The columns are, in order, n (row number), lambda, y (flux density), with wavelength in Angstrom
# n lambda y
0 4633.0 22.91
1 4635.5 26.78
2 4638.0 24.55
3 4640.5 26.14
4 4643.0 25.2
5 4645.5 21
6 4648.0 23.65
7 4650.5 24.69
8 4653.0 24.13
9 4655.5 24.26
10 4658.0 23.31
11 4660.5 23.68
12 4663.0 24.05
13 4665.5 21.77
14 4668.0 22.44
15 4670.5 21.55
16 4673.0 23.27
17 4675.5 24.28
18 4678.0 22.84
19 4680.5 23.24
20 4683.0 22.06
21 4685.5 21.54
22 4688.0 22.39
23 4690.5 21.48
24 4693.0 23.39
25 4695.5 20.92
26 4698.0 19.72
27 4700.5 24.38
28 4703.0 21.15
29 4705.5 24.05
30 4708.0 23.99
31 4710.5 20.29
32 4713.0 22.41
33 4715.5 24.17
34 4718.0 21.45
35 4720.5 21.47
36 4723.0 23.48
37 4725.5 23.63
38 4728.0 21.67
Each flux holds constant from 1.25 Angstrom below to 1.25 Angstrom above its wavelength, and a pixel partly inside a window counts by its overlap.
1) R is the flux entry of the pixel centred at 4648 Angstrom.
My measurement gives 23.65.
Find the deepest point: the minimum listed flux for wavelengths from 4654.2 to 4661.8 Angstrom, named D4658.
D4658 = 23.31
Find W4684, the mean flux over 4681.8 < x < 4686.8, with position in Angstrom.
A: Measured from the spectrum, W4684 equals 21.8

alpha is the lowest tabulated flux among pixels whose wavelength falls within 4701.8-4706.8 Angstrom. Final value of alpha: 21.15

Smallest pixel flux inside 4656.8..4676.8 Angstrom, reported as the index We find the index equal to 21.55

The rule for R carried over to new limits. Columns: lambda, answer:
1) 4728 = 21.67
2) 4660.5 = 23.68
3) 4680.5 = 23.24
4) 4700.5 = 24.38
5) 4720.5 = 21.47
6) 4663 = 24.05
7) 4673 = 23.27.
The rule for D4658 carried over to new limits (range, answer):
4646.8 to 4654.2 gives 23.65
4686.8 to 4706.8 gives 19.72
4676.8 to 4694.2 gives 21.48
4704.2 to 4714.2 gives 20.29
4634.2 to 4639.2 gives 24.55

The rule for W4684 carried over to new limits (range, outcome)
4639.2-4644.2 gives 25.7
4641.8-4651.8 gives 23.6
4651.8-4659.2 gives 23.9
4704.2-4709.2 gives 24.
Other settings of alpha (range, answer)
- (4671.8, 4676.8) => 23.27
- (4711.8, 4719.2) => 21.45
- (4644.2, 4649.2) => 21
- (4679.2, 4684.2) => 22.06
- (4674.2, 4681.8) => 22.84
